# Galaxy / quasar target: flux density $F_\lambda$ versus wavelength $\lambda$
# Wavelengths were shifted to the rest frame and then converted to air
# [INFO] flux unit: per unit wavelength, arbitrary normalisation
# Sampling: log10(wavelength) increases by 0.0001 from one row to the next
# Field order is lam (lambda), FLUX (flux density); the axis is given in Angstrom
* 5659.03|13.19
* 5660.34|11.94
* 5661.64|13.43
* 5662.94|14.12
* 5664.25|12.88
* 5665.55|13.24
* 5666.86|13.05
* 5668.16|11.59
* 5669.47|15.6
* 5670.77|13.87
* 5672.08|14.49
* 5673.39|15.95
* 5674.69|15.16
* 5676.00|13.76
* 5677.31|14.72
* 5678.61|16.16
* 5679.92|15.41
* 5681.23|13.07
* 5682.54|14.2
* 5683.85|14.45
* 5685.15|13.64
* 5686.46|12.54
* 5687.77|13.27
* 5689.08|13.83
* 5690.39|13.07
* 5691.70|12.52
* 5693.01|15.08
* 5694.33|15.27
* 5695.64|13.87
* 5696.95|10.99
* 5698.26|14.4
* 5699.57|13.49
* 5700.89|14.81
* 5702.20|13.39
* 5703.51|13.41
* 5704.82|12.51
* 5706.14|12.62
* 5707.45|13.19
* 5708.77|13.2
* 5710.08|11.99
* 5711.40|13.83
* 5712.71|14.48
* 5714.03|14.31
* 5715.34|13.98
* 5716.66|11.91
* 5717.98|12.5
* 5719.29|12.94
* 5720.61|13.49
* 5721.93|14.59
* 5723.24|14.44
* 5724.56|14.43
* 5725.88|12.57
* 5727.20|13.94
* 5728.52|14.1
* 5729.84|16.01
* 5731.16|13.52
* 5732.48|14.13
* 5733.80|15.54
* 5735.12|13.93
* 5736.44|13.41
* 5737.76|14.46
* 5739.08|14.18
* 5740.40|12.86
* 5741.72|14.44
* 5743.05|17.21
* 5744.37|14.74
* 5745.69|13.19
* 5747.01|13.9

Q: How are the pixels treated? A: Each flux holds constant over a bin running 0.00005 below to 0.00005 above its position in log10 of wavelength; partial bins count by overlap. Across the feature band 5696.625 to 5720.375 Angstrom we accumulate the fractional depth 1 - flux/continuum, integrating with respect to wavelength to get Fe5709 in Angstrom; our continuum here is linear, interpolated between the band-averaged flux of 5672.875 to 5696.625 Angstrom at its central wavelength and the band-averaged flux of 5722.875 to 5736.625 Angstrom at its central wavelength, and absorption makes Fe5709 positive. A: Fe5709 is 1.6 Angstrom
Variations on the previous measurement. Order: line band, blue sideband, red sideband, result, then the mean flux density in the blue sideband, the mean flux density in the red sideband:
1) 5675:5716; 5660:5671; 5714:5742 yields -0.4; 13.3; 13.9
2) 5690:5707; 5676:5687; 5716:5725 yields 0.5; 14.3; 13.5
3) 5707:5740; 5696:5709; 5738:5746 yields 0.2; 13.2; 14.5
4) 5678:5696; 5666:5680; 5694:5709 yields -0.1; 14.5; 13.4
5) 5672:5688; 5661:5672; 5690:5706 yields -1.0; 13.5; 13.5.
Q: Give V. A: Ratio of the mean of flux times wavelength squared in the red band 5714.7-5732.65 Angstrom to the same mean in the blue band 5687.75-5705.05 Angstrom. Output 1.02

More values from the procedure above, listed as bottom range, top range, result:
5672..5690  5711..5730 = 0.98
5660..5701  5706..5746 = 1.02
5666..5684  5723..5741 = 1.00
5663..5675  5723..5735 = 1.04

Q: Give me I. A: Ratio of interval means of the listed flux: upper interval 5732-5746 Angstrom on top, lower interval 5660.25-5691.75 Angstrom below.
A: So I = 1.04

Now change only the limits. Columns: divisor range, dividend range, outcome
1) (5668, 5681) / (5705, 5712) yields 0.88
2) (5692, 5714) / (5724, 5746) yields 1.06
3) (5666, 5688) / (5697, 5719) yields 0.94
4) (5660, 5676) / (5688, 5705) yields 0.99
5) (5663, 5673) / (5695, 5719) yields 0.97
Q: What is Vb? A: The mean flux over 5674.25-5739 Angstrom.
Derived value 13.8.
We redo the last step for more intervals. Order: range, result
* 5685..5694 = 13.5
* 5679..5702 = 13.8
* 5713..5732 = 13.8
